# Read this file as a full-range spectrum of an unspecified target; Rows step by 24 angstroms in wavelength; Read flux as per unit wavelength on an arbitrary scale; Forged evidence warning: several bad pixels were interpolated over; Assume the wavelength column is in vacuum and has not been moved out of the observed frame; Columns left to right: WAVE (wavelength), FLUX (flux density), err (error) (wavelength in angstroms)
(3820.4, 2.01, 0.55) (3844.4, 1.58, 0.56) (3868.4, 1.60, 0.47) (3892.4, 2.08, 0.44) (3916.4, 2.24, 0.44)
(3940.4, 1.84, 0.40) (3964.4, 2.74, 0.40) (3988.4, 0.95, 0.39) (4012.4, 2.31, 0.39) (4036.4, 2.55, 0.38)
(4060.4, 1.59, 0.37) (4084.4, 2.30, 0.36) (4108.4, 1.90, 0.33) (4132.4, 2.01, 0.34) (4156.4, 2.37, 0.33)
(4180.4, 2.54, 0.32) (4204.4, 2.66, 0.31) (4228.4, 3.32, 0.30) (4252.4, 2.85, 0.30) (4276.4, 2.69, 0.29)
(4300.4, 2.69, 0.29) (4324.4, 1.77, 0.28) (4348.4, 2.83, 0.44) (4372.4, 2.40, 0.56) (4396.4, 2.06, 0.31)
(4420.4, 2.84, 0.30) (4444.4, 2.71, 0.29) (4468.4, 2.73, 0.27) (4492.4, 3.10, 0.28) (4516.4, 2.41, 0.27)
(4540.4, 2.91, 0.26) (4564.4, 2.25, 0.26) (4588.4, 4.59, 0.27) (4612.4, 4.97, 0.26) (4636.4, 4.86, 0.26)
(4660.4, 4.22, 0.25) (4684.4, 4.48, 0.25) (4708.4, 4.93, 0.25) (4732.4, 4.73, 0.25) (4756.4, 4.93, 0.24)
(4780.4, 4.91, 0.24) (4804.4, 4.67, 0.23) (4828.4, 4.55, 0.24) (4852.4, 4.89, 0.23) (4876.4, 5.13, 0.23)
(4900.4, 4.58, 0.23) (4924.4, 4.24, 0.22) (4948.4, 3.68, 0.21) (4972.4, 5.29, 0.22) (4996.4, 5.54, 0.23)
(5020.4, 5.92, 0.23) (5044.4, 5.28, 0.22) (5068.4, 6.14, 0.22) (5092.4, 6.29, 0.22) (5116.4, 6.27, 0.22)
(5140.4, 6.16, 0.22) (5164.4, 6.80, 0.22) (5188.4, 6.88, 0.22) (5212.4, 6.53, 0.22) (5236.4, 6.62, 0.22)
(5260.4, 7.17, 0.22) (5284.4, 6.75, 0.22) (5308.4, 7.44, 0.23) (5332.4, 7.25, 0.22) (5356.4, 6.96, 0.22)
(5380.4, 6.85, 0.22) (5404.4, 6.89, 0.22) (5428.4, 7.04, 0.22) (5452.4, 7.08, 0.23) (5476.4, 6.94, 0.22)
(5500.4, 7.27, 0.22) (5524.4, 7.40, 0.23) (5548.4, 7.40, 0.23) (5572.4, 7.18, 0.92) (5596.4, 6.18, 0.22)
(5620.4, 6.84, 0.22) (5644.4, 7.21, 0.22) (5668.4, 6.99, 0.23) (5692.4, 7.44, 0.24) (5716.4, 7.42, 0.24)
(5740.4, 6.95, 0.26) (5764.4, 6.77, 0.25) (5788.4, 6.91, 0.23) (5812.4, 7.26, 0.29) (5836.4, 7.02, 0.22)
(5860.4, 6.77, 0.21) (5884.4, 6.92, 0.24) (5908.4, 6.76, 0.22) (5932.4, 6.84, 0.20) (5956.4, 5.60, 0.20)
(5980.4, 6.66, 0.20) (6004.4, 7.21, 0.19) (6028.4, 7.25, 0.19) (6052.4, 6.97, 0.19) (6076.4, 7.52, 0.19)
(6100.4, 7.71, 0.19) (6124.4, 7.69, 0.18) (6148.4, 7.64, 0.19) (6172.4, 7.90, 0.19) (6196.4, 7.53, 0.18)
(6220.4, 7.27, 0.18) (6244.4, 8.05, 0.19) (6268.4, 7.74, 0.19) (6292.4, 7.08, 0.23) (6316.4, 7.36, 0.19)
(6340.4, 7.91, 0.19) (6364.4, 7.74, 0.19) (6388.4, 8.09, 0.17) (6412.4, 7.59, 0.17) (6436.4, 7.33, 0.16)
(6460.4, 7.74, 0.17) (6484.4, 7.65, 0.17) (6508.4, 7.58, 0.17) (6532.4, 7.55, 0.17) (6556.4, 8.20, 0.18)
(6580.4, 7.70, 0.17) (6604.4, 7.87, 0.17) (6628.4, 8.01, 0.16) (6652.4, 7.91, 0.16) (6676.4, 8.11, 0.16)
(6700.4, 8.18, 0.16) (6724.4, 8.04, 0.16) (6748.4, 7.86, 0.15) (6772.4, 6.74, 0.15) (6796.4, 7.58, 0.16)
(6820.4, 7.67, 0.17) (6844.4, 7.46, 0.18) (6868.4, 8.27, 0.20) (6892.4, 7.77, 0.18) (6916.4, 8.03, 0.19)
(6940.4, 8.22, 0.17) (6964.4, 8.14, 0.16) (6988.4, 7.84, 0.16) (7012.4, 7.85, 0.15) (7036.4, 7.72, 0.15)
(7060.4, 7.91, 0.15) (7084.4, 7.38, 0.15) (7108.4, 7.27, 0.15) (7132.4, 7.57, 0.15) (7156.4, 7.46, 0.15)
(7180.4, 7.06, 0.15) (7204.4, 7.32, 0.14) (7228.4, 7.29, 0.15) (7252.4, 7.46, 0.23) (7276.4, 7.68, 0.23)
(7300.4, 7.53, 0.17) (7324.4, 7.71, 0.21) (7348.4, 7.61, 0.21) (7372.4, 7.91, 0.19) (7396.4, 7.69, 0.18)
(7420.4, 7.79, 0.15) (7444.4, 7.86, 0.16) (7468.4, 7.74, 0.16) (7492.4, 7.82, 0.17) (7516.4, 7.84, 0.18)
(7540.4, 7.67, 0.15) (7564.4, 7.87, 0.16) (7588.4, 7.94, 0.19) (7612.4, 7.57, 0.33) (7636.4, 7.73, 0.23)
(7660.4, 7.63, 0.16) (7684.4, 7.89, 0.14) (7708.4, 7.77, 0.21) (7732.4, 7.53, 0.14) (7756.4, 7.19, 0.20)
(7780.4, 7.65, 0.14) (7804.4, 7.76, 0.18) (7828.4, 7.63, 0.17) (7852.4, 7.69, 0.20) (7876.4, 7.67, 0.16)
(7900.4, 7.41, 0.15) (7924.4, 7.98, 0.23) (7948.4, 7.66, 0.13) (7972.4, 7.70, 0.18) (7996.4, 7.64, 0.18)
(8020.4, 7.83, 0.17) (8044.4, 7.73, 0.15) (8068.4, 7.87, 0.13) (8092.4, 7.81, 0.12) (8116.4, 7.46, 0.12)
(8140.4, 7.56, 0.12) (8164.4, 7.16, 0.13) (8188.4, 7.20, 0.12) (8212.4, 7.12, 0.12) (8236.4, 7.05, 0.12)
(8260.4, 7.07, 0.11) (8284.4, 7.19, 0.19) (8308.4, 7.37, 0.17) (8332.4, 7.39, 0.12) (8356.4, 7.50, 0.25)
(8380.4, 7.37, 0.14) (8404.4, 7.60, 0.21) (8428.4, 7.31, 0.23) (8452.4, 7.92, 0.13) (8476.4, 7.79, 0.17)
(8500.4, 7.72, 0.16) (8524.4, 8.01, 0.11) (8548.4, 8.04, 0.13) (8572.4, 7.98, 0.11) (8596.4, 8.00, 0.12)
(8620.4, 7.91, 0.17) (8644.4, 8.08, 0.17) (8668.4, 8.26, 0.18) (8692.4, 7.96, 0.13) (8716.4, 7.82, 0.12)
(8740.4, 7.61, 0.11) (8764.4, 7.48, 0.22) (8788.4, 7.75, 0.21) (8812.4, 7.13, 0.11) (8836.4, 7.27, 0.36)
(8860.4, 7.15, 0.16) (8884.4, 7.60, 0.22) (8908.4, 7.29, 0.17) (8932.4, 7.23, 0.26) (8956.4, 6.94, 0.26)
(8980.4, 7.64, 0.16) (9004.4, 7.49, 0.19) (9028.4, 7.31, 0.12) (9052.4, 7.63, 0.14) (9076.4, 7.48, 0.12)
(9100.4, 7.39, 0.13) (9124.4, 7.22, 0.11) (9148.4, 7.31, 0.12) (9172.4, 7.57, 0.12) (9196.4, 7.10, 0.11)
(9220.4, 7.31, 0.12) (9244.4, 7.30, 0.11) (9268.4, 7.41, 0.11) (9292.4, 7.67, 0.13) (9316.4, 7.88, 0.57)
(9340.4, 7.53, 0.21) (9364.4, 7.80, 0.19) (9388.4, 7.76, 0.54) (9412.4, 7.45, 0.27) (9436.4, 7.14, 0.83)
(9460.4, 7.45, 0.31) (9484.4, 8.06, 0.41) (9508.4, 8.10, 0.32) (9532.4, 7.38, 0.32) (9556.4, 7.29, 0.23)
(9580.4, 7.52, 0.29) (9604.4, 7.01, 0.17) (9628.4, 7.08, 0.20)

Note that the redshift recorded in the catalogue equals 0.150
